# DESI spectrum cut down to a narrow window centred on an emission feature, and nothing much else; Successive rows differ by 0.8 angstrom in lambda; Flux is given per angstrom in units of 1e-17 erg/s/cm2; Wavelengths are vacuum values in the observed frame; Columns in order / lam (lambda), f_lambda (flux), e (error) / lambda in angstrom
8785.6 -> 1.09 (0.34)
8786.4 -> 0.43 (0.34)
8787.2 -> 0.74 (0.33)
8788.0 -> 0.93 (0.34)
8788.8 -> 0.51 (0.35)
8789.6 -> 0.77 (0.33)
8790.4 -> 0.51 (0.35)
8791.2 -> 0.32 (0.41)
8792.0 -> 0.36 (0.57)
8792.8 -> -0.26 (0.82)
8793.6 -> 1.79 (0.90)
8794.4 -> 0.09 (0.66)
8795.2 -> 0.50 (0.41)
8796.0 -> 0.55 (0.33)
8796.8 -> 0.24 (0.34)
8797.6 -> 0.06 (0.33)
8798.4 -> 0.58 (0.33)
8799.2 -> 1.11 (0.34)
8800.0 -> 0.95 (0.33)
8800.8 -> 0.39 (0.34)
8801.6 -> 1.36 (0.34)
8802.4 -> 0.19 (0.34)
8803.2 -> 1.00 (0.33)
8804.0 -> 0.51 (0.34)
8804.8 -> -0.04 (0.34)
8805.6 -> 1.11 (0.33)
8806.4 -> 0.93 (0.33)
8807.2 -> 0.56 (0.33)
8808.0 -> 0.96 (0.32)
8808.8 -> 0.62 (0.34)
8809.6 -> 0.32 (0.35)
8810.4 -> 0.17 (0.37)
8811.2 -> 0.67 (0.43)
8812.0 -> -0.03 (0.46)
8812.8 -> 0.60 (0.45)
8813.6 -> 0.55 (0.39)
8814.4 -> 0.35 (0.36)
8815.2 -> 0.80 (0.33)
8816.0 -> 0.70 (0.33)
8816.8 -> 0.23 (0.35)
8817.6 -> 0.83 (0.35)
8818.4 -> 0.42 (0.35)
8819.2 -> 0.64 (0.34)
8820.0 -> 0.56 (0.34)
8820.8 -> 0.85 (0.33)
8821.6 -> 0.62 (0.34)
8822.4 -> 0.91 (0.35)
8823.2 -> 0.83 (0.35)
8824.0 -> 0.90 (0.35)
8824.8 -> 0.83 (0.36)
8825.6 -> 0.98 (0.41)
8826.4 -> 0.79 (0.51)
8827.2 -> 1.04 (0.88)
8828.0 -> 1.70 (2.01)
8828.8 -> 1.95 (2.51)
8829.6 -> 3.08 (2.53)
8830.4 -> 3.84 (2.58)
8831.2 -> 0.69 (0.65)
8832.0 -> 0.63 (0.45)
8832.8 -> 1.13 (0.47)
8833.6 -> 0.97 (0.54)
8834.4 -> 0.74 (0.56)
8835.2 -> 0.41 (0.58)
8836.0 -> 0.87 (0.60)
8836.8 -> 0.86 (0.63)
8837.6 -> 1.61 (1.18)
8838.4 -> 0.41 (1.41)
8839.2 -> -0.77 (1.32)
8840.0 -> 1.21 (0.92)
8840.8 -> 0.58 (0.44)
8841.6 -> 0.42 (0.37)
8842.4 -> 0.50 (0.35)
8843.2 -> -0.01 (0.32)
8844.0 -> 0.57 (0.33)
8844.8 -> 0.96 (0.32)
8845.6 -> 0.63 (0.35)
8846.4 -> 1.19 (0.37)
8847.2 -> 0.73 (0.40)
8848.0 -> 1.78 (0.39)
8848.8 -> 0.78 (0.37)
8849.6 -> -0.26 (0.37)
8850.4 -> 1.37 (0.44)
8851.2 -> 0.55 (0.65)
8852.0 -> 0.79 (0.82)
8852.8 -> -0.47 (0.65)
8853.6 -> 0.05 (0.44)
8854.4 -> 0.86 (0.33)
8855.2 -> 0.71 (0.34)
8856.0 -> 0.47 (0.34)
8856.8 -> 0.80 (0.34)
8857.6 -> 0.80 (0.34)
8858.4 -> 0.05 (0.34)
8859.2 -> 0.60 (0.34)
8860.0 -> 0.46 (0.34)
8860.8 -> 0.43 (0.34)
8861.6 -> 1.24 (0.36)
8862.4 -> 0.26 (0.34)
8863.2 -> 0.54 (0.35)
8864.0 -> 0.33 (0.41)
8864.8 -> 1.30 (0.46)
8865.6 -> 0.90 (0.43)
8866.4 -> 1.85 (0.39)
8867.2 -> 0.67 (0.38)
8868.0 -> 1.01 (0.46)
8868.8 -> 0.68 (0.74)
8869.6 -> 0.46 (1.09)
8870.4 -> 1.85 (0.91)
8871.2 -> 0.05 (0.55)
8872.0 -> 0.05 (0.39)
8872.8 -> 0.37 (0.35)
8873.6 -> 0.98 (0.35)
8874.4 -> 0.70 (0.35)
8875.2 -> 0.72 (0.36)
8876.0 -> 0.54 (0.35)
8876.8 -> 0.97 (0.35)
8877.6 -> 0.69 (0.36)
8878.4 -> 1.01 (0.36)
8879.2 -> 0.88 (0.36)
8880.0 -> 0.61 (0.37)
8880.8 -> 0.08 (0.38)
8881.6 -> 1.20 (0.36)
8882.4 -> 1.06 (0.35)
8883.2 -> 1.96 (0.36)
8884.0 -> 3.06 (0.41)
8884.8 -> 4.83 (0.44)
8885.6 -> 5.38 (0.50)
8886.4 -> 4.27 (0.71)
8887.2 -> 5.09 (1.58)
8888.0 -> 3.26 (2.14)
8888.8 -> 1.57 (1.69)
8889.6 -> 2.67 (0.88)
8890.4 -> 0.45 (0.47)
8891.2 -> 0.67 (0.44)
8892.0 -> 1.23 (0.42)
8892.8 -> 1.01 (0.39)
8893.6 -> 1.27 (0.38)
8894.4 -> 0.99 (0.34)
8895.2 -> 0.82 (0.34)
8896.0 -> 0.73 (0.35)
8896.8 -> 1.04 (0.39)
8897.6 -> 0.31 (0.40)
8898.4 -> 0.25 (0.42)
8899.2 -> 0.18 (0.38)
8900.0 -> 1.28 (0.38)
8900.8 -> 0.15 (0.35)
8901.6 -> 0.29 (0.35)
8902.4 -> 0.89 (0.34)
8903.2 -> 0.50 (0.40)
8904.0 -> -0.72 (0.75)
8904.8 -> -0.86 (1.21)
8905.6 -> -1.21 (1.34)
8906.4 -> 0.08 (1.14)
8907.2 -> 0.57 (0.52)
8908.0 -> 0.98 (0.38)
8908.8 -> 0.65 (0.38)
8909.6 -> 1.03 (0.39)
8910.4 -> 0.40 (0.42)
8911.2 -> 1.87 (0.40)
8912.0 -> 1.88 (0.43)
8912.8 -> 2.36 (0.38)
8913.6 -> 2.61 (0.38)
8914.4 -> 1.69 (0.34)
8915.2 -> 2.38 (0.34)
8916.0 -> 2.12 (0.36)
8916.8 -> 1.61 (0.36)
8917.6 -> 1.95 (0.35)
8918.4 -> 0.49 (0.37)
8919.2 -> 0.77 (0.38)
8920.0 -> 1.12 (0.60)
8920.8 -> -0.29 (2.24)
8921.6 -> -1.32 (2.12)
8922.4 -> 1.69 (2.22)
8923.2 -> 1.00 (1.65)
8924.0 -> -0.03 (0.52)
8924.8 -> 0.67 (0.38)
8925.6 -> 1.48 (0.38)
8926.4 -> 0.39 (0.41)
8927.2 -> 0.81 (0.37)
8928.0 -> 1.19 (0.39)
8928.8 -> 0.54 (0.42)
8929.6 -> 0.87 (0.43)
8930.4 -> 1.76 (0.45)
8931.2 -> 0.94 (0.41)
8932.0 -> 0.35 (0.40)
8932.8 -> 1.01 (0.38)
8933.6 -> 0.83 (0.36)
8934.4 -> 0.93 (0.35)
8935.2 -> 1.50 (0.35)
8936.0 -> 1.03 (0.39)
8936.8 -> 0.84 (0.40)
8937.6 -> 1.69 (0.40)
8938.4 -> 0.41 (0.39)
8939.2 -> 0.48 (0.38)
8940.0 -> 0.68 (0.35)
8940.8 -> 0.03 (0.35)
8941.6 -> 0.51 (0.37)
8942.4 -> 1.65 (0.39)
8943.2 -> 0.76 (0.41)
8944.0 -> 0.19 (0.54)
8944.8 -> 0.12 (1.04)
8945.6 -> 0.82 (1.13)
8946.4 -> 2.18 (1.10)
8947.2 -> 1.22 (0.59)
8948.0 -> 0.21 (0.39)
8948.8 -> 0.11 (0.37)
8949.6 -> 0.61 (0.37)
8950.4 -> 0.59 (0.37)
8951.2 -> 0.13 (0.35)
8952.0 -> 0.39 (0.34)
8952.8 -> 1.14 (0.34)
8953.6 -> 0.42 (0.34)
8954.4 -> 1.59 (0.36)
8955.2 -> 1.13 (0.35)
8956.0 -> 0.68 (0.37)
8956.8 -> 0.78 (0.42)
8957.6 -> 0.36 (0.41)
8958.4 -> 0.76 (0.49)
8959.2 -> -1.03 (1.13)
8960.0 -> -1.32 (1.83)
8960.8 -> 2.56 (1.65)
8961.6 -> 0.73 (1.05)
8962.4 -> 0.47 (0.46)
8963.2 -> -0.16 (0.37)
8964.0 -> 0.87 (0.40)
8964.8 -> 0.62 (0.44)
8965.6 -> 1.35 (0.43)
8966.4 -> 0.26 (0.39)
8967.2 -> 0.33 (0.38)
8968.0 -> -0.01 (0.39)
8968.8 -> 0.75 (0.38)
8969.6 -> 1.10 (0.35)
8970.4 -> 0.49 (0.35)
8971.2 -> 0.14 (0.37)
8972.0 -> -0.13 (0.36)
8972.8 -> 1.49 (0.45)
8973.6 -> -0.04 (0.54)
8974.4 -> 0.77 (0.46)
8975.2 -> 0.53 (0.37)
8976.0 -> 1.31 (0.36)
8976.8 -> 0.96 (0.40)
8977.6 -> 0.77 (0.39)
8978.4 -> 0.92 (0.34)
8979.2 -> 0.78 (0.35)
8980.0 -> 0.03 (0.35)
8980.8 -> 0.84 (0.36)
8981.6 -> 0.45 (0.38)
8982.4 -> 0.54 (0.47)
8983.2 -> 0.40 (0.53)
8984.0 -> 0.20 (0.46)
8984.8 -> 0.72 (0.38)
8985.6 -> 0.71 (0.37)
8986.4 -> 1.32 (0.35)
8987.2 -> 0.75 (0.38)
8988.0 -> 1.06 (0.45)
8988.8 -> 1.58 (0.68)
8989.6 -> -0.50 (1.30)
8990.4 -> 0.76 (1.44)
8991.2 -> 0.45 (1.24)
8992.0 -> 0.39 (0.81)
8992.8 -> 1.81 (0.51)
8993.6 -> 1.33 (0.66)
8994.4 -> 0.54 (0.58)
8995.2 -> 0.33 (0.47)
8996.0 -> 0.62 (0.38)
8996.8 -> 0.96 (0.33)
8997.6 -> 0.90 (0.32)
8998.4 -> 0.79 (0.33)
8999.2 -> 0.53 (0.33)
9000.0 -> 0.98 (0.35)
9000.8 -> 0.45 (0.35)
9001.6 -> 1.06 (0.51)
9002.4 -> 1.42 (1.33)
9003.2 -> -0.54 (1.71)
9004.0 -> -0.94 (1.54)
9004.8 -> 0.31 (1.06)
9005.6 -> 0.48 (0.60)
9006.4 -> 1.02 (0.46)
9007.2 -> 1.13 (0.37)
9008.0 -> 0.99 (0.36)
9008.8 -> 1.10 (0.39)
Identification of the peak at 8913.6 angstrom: [N II] 6583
